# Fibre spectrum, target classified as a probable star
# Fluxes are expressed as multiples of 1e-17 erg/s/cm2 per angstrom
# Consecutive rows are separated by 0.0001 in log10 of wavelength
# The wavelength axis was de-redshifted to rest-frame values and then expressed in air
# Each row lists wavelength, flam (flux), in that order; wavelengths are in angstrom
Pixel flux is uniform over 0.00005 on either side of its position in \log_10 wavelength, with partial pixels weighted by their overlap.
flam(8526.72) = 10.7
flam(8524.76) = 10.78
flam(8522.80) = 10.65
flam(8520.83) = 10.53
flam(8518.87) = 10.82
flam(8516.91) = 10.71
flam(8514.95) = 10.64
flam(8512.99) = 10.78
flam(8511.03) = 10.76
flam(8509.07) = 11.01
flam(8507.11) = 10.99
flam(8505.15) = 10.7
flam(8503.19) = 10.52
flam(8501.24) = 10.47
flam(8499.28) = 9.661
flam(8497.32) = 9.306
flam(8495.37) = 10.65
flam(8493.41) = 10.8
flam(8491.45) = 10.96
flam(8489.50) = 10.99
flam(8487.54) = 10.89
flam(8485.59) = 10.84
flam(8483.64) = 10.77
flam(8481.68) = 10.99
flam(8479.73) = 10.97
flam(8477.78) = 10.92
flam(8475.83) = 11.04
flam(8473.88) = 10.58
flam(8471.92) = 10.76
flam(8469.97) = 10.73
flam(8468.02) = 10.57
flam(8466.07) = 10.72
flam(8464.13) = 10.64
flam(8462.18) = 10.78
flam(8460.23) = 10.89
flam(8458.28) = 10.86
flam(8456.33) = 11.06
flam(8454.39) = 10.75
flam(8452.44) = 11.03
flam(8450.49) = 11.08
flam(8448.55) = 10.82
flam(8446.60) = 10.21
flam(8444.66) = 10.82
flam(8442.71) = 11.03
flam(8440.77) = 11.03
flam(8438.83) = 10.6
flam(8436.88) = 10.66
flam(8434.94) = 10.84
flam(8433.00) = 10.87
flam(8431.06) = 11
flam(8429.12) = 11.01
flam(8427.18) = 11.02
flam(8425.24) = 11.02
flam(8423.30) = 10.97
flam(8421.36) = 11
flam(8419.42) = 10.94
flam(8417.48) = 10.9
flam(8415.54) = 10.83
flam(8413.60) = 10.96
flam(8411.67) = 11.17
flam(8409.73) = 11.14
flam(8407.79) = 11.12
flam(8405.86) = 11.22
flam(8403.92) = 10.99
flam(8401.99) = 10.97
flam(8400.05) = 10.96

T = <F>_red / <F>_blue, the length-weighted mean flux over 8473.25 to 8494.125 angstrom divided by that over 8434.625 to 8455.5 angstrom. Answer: 1.01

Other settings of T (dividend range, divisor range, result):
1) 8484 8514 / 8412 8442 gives 0.97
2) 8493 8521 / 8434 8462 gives 0.97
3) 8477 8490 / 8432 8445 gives 1.01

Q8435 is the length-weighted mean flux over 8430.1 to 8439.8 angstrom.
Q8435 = 10.8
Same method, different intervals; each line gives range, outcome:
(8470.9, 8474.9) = 10.7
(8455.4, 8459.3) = 10.9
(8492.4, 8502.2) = 10.2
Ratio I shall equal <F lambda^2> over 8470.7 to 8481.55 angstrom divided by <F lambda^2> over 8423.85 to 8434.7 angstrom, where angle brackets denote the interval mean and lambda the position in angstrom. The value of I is 1.00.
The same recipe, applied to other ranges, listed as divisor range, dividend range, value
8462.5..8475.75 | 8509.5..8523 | 1.01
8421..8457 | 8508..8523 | 1.00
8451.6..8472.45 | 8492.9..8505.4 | 0.96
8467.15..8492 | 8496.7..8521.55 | 0.98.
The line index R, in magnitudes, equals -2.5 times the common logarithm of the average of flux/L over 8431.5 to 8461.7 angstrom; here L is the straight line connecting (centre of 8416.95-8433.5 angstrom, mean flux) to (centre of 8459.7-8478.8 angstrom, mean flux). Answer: 0.00 mag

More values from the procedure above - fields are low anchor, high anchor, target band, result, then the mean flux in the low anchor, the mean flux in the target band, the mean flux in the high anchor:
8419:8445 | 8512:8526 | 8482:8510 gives 0.01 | 10.9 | 10.6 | 10.7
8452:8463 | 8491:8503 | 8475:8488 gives -0.04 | 10.9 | 10.9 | 10.3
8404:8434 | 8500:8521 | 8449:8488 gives 0.00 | 11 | 10.8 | 10.7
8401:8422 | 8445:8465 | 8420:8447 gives 0.00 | 11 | 10.9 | 10.8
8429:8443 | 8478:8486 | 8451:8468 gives 0.01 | 10.9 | 10.8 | 10.9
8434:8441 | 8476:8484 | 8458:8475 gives 0.02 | 10.8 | 10.7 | 10.9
